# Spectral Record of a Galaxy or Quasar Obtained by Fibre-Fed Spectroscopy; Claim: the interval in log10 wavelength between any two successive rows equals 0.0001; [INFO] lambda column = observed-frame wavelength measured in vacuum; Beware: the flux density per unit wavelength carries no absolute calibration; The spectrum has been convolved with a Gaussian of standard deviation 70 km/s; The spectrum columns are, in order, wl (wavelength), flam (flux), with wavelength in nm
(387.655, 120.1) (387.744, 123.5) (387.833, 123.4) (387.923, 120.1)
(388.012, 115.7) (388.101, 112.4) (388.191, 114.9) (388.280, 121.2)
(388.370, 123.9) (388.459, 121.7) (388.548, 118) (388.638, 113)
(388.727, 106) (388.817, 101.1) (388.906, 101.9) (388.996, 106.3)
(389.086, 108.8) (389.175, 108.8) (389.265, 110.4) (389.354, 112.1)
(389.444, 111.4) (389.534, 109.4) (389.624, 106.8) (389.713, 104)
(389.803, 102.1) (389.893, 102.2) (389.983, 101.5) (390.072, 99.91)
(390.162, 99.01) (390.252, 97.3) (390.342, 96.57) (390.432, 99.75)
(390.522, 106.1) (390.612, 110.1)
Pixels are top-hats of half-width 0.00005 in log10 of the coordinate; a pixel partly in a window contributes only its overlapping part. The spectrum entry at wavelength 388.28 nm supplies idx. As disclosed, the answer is 121.2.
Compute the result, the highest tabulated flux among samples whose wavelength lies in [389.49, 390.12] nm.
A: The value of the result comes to 109.4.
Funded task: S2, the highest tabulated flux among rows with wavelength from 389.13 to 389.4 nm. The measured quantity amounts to 112.1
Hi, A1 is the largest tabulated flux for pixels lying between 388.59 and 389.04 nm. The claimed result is 113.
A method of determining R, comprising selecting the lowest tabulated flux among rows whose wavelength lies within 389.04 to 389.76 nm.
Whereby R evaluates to 104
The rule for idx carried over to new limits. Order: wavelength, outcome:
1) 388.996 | 106.3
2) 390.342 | 96.57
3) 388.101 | 112.4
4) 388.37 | 123.9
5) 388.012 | 115.7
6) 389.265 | 110.4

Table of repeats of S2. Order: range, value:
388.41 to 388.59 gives 121.7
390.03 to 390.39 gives 99.91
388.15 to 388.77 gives 123.9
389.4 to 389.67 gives 111.4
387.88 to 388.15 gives 120.1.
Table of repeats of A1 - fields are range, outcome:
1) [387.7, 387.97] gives 123.5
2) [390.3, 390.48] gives 99.75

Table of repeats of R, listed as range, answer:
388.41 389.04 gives 101.1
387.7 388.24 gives 112.4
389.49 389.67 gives 106.8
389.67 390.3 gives 97.3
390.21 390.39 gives 96.57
